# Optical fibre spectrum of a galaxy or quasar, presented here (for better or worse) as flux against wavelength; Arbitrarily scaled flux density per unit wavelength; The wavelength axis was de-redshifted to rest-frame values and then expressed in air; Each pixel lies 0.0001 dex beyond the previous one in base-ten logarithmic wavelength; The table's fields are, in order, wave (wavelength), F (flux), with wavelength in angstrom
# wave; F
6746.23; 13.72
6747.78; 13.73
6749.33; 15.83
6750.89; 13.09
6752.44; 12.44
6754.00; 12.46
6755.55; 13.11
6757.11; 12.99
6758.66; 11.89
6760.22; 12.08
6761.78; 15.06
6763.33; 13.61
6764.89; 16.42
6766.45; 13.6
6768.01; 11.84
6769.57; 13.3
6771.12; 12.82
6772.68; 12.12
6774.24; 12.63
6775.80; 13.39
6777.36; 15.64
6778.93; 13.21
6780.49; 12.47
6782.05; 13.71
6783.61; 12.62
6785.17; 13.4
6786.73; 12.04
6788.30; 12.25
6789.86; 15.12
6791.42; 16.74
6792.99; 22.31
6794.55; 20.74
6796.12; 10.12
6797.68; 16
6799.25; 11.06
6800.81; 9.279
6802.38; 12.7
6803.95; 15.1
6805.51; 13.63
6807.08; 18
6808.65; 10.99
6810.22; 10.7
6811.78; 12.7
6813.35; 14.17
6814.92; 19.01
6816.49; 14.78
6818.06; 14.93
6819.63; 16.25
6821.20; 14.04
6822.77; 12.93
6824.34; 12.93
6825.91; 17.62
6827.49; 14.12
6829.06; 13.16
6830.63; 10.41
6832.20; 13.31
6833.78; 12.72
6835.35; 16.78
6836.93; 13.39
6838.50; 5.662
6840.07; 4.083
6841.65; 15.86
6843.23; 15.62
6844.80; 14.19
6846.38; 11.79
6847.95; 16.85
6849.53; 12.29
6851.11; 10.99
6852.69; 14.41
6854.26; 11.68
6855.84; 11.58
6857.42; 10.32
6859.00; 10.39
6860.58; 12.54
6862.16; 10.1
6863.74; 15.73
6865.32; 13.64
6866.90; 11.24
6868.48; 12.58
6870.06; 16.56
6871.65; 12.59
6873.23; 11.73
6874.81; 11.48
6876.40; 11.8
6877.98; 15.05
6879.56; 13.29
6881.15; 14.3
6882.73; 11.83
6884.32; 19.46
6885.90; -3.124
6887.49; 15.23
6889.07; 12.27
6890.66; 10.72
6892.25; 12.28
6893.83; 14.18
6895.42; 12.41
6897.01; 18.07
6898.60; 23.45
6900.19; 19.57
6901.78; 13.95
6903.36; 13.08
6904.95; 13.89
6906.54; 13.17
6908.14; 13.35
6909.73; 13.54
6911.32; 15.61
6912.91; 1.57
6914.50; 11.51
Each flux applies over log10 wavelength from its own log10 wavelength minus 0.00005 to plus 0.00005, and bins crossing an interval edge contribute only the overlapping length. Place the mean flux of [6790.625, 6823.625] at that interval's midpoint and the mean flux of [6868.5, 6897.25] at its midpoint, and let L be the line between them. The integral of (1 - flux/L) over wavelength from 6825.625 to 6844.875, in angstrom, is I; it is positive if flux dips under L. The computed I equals 1.68 angstrom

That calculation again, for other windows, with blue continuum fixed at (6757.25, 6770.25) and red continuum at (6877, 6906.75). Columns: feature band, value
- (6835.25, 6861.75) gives 3.1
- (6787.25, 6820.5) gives -2.5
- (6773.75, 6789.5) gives 0.4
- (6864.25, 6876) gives 0.8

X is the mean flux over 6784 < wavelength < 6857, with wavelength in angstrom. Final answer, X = 13.6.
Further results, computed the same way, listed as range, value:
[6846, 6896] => 12.4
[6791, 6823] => 14.6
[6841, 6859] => 13.1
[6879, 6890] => 11.8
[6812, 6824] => 15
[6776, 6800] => 14.5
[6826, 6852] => 12.7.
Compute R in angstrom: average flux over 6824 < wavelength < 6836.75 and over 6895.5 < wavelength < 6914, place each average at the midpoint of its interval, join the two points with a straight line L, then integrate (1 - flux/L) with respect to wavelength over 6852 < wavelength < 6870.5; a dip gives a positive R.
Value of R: 2.1 angstrom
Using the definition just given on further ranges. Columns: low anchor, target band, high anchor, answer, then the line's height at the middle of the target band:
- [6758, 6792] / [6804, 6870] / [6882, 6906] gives 2.2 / 13.6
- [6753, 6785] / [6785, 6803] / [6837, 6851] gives -2.1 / 12.9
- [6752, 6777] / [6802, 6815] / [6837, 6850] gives -1.4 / 12.6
